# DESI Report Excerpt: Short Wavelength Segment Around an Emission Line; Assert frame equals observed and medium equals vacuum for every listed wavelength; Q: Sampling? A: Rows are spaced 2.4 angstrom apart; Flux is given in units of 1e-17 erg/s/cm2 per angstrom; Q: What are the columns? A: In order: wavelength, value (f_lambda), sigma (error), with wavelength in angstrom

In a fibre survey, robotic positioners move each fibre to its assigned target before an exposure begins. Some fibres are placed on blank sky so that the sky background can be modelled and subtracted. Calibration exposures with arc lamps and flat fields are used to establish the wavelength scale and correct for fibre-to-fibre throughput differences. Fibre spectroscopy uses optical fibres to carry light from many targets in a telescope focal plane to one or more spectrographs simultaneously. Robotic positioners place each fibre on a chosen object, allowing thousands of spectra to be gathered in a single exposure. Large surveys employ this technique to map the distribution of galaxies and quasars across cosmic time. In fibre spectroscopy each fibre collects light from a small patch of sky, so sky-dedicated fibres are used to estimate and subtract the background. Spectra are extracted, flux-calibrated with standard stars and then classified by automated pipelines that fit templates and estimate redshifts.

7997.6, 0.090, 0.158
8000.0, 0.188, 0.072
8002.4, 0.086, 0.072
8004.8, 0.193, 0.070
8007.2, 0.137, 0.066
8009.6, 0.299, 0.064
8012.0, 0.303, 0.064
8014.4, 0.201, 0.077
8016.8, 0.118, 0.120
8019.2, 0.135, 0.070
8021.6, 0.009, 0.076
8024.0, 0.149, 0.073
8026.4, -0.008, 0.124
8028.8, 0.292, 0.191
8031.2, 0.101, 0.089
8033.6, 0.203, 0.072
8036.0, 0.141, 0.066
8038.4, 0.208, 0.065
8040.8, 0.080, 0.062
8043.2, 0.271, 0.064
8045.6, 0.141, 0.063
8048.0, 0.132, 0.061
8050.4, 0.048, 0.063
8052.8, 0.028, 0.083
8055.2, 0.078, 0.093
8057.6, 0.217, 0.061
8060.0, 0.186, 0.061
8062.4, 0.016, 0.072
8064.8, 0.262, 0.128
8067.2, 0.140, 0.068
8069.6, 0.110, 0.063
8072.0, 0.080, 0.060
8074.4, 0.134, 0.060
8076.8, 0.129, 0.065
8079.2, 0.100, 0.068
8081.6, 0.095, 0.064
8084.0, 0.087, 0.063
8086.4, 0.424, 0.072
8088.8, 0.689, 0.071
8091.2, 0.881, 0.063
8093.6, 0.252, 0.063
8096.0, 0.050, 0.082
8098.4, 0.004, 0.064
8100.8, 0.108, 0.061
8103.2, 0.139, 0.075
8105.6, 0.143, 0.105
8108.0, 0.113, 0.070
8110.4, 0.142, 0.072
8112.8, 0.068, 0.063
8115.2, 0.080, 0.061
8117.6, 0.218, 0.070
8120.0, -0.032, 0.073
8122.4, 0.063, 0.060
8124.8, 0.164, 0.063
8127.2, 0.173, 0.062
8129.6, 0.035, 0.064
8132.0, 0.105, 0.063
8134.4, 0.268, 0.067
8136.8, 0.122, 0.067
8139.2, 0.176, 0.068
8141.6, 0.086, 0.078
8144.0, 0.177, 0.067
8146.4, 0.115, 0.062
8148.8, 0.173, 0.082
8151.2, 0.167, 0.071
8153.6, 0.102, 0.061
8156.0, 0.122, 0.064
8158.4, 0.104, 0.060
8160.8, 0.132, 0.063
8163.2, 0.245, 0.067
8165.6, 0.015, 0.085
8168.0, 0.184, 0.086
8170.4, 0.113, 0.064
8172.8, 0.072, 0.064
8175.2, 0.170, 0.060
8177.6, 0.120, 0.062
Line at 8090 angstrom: [O III]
